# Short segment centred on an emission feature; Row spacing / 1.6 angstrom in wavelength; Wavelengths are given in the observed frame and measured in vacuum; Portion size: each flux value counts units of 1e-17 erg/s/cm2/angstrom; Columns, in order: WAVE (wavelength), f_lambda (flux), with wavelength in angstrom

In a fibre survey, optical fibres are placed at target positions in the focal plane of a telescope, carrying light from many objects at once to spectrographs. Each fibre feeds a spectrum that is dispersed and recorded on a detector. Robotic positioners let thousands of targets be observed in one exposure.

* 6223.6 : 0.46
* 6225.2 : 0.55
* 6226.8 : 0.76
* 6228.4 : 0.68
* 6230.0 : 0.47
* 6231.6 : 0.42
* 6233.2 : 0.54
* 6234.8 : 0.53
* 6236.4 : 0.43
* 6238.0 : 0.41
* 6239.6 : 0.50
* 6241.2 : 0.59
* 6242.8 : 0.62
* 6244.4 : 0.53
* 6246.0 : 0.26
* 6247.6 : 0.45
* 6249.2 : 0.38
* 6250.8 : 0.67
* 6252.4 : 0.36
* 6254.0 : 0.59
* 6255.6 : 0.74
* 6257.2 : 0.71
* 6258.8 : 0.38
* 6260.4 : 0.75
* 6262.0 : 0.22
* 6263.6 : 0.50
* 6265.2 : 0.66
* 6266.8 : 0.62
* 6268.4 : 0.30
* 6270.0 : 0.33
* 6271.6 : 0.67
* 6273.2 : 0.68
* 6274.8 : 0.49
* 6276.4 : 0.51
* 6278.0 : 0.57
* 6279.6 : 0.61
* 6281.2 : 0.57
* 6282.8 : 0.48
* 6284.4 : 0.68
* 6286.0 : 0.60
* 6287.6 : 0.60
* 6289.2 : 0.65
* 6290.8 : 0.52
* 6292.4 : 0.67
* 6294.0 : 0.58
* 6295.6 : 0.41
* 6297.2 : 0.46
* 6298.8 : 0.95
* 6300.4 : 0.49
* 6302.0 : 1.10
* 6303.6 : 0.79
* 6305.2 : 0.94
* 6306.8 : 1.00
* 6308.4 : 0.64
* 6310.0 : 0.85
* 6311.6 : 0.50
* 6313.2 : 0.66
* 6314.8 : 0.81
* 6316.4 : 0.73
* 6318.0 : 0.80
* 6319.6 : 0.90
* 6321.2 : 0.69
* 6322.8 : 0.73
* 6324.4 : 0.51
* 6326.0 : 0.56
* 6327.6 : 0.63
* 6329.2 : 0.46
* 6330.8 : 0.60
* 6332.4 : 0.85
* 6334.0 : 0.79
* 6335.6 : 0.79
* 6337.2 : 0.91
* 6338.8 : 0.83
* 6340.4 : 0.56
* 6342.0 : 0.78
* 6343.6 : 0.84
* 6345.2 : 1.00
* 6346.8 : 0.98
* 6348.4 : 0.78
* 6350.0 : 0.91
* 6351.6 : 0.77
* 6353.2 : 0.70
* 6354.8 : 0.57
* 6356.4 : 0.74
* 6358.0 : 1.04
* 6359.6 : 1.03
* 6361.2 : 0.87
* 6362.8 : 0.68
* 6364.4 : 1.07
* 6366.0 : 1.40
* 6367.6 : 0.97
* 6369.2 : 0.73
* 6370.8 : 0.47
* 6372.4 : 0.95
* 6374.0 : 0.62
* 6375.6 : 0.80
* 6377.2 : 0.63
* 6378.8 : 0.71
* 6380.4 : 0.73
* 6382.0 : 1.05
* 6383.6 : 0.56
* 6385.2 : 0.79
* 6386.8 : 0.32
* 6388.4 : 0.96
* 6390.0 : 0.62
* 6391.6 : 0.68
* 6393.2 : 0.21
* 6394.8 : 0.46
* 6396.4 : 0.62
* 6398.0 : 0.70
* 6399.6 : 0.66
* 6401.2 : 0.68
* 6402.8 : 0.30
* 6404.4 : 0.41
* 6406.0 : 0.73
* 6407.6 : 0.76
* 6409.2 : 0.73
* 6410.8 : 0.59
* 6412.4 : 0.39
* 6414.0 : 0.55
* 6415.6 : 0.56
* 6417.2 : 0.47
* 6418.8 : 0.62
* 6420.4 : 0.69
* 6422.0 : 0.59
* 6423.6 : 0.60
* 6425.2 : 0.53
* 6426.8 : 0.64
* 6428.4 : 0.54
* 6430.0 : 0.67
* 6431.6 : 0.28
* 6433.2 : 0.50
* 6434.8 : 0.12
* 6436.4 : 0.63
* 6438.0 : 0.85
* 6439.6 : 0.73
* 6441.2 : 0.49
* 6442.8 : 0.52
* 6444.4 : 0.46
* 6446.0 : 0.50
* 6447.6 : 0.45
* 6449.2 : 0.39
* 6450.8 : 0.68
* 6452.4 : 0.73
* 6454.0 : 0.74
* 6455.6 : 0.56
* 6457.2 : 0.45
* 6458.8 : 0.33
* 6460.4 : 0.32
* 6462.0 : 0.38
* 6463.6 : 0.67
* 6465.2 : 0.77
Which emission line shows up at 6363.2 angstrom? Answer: Mg II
